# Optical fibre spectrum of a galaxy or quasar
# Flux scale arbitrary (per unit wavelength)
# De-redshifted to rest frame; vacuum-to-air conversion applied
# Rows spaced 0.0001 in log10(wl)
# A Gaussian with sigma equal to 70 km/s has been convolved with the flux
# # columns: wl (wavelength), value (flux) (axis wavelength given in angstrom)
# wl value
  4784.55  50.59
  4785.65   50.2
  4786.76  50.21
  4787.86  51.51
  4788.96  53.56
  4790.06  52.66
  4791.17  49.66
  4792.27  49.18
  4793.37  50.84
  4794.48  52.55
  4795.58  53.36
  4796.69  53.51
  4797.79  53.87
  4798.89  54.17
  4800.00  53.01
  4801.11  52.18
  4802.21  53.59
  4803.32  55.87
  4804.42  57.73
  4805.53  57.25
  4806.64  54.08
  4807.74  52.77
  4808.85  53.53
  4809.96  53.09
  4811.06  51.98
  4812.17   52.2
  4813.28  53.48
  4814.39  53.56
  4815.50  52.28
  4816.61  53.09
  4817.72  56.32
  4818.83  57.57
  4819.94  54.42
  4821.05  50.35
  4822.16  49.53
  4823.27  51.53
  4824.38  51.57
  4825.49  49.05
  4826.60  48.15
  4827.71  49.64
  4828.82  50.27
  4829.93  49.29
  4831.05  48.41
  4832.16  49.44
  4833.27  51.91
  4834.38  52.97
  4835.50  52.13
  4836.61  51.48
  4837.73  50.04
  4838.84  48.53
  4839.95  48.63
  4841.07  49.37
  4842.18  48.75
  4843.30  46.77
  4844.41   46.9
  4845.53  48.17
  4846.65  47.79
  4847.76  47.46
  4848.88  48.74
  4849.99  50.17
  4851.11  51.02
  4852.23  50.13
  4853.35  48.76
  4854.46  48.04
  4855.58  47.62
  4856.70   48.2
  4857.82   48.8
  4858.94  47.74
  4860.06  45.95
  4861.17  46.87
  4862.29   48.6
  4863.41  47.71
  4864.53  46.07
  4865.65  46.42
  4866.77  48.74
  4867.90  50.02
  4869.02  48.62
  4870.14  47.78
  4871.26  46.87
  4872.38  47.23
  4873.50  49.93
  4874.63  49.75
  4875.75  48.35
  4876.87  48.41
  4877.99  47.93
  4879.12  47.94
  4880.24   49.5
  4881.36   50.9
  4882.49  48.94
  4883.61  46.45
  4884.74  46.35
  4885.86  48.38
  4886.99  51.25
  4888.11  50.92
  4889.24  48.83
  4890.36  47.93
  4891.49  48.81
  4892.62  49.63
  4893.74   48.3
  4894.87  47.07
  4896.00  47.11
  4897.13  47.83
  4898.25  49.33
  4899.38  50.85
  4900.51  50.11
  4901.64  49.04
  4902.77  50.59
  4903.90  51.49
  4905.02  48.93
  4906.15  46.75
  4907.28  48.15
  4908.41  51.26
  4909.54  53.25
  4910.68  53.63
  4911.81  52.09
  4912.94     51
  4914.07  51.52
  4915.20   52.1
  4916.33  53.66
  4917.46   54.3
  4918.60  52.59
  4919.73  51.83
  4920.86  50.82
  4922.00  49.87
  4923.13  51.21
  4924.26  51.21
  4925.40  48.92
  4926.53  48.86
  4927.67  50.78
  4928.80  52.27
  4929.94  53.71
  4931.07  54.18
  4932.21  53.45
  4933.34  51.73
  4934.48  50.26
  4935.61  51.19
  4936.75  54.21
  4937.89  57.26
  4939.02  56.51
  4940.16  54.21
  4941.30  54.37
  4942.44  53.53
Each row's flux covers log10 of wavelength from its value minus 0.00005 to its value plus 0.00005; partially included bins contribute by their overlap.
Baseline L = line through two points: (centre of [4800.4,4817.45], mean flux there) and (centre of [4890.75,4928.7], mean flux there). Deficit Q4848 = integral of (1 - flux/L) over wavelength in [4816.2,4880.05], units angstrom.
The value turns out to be 3.86 angstrom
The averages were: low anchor 53.8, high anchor 50.4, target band 49.3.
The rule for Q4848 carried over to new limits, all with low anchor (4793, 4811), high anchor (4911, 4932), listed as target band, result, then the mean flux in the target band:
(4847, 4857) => 0.8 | 48.9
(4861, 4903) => 3.1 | 48.6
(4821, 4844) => 1.5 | 49.9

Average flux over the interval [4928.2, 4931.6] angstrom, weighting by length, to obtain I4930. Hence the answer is 53.4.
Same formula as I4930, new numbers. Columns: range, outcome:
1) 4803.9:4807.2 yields 56.3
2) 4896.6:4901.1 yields 49.6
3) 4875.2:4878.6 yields 48.2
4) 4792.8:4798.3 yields 52.8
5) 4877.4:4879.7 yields 48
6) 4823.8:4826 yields 50.4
